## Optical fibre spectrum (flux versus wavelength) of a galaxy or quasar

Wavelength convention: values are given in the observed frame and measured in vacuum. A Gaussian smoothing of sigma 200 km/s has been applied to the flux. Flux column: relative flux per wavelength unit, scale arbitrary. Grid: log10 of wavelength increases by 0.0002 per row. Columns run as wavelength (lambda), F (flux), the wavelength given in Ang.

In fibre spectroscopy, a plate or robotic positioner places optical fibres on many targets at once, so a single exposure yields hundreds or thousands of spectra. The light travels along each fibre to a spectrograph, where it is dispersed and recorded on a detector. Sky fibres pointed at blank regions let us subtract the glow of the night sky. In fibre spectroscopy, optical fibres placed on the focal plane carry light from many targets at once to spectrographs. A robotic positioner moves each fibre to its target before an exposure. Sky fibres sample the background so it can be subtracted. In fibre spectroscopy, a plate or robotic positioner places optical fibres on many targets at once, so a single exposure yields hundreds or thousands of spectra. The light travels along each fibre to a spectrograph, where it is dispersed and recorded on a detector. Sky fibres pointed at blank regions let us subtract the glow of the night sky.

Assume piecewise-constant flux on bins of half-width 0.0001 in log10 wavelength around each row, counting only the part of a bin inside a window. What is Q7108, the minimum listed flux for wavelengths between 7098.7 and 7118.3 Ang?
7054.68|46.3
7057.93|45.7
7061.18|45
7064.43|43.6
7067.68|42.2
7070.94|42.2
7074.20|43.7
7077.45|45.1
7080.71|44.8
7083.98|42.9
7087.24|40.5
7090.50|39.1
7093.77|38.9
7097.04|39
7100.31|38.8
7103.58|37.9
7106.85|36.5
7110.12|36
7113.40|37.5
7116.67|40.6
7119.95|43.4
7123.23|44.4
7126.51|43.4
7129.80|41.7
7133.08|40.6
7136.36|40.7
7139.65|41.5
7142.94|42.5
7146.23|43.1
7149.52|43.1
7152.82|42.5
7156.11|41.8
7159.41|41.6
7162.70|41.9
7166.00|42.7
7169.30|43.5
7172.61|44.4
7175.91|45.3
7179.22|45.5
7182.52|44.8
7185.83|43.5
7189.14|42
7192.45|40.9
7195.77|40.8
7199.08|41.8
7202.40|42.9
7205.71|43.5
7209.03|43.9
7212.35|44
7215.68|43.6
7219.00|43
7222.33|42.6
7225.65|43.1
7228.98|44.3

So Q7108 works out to 36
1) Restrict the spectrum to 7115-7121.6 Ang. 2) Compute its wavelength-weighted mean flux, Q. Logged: 42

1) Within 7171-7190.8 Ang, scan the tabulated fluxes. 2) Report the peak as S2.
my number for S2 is 45.5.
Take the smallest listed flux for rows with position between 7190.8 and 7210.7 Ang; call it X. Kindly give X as 40.8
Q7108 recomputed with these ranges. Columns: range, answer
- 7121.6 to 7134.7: 40.6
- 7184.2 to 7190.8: 42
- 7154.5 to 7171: 41.6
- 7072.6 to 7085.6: 42.9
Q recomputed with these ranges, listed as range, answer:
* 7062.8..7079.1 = 43.4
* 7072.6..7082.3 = 44.6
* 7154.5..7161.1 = 41.7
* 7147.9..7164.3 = 42.2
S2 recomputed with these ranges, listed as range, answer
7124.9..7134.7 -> 43.4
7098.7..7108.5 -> 38.8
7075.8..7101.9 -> 45.1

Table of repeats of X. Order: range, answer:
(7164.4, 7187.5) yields 42.7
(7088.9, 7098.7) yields 38.9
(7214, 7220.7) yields 43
